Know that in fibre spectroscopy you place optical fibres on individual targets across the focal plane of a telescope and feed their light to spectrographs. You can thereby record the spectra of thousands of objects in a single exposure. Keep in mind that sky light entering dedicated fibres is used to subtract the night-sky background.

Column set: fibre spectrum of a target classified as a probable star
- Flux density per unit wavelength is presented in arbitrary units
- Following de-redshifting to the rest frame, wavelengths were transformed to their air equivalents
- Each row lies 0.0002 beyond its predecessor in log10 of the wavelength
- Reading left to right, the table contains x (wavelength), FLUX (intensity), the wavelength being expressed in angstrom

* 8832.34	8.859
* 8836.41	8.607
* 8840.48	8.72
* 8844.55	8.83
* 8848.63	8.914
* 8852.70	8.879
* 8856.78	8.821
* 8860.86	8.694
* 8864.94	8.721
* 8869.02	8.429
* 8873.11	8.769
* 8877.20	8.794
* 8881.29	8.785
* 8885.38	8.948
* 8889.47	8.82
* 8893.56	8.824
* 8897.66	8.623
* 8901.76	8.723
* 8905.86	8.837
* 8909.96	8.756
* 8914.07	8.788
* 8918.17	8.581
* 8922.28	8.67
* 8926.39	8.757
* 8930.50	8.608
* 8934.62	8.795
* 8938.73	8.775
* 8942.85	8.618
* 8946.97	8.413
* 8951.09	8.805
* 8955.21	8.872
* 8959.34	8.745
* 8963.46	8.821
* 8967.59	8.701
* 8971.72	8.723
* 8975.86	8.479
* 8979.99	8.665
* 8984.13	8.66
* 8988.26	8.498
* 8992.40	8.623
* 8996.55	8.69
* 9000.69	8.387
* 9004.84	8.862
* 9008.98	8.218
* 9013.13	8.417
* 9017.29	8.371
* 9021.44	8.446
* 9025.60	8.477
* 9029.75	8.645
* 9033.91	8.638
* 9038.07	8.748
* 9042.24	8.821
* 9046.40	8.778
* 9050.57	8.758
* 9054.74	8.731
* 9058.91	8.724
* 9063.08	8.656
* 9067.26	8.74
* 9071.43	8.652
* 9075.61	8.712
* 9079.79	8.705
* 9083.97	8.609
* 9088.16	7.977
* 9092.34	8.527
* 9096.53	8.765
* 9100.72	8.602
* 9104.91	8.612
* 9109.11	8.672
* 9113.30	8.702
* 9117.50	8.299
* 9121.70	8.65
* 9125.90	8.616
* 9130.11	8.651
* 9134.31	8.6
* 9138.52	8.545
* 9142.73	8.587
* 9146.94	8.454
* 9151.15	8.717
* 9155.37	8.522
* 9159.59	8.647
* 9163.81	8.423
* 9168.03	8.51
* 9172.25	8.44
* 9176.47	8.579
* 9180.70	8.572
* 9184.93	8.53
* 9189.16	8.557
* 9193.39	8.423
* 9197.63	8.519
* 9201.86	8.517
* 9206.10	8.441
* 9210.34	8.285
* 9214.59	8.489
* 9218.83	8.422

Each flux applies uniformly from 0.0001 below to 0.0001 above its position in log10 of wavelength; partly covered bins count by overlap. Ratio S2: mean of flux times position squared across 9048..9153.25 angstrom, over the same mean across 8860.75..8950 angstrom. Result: 1.03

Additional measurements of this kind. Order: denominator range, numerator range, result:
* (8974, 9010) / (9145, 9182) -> 1.03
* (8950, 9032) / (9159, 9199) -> 1.03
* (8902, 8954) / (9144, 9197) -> 1.03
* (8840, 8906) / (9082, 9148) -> 1.03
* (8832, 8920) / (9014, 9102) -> 1.02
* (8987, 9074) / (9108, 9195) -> 1.02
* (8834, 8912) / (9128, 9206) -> 1.04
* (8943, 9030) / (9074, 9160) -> 1.03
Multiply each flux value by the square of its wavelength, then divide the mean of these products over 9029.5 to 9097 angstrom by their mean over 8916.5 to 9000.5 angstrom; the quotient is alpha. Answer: 1.0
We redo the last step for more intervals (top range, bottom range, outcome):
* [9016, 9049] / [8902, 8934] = 1.01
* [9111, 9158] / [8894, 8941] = 1.03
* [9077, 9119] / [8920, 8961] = 1.02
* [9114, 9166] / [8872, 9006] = 1.03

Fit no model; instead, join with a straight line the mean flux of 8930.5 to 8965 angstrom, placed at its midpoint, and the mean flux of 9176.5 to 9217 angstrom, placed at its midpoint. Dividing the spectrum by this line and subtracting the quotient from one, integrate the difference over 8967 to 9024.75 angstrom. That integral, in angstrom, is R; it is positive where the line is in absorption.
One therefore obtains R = 0.9 angstrom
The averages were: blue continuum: 8.72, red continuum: 8.49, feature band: 8.55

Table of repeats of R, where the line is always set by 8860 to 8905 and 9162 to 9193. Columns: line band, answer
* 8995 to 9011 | 0.2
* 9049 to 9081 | -0.4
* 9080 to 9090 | 0.2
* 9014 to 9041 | 0.2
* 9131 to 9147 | 0.0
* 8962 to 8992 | 0.1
